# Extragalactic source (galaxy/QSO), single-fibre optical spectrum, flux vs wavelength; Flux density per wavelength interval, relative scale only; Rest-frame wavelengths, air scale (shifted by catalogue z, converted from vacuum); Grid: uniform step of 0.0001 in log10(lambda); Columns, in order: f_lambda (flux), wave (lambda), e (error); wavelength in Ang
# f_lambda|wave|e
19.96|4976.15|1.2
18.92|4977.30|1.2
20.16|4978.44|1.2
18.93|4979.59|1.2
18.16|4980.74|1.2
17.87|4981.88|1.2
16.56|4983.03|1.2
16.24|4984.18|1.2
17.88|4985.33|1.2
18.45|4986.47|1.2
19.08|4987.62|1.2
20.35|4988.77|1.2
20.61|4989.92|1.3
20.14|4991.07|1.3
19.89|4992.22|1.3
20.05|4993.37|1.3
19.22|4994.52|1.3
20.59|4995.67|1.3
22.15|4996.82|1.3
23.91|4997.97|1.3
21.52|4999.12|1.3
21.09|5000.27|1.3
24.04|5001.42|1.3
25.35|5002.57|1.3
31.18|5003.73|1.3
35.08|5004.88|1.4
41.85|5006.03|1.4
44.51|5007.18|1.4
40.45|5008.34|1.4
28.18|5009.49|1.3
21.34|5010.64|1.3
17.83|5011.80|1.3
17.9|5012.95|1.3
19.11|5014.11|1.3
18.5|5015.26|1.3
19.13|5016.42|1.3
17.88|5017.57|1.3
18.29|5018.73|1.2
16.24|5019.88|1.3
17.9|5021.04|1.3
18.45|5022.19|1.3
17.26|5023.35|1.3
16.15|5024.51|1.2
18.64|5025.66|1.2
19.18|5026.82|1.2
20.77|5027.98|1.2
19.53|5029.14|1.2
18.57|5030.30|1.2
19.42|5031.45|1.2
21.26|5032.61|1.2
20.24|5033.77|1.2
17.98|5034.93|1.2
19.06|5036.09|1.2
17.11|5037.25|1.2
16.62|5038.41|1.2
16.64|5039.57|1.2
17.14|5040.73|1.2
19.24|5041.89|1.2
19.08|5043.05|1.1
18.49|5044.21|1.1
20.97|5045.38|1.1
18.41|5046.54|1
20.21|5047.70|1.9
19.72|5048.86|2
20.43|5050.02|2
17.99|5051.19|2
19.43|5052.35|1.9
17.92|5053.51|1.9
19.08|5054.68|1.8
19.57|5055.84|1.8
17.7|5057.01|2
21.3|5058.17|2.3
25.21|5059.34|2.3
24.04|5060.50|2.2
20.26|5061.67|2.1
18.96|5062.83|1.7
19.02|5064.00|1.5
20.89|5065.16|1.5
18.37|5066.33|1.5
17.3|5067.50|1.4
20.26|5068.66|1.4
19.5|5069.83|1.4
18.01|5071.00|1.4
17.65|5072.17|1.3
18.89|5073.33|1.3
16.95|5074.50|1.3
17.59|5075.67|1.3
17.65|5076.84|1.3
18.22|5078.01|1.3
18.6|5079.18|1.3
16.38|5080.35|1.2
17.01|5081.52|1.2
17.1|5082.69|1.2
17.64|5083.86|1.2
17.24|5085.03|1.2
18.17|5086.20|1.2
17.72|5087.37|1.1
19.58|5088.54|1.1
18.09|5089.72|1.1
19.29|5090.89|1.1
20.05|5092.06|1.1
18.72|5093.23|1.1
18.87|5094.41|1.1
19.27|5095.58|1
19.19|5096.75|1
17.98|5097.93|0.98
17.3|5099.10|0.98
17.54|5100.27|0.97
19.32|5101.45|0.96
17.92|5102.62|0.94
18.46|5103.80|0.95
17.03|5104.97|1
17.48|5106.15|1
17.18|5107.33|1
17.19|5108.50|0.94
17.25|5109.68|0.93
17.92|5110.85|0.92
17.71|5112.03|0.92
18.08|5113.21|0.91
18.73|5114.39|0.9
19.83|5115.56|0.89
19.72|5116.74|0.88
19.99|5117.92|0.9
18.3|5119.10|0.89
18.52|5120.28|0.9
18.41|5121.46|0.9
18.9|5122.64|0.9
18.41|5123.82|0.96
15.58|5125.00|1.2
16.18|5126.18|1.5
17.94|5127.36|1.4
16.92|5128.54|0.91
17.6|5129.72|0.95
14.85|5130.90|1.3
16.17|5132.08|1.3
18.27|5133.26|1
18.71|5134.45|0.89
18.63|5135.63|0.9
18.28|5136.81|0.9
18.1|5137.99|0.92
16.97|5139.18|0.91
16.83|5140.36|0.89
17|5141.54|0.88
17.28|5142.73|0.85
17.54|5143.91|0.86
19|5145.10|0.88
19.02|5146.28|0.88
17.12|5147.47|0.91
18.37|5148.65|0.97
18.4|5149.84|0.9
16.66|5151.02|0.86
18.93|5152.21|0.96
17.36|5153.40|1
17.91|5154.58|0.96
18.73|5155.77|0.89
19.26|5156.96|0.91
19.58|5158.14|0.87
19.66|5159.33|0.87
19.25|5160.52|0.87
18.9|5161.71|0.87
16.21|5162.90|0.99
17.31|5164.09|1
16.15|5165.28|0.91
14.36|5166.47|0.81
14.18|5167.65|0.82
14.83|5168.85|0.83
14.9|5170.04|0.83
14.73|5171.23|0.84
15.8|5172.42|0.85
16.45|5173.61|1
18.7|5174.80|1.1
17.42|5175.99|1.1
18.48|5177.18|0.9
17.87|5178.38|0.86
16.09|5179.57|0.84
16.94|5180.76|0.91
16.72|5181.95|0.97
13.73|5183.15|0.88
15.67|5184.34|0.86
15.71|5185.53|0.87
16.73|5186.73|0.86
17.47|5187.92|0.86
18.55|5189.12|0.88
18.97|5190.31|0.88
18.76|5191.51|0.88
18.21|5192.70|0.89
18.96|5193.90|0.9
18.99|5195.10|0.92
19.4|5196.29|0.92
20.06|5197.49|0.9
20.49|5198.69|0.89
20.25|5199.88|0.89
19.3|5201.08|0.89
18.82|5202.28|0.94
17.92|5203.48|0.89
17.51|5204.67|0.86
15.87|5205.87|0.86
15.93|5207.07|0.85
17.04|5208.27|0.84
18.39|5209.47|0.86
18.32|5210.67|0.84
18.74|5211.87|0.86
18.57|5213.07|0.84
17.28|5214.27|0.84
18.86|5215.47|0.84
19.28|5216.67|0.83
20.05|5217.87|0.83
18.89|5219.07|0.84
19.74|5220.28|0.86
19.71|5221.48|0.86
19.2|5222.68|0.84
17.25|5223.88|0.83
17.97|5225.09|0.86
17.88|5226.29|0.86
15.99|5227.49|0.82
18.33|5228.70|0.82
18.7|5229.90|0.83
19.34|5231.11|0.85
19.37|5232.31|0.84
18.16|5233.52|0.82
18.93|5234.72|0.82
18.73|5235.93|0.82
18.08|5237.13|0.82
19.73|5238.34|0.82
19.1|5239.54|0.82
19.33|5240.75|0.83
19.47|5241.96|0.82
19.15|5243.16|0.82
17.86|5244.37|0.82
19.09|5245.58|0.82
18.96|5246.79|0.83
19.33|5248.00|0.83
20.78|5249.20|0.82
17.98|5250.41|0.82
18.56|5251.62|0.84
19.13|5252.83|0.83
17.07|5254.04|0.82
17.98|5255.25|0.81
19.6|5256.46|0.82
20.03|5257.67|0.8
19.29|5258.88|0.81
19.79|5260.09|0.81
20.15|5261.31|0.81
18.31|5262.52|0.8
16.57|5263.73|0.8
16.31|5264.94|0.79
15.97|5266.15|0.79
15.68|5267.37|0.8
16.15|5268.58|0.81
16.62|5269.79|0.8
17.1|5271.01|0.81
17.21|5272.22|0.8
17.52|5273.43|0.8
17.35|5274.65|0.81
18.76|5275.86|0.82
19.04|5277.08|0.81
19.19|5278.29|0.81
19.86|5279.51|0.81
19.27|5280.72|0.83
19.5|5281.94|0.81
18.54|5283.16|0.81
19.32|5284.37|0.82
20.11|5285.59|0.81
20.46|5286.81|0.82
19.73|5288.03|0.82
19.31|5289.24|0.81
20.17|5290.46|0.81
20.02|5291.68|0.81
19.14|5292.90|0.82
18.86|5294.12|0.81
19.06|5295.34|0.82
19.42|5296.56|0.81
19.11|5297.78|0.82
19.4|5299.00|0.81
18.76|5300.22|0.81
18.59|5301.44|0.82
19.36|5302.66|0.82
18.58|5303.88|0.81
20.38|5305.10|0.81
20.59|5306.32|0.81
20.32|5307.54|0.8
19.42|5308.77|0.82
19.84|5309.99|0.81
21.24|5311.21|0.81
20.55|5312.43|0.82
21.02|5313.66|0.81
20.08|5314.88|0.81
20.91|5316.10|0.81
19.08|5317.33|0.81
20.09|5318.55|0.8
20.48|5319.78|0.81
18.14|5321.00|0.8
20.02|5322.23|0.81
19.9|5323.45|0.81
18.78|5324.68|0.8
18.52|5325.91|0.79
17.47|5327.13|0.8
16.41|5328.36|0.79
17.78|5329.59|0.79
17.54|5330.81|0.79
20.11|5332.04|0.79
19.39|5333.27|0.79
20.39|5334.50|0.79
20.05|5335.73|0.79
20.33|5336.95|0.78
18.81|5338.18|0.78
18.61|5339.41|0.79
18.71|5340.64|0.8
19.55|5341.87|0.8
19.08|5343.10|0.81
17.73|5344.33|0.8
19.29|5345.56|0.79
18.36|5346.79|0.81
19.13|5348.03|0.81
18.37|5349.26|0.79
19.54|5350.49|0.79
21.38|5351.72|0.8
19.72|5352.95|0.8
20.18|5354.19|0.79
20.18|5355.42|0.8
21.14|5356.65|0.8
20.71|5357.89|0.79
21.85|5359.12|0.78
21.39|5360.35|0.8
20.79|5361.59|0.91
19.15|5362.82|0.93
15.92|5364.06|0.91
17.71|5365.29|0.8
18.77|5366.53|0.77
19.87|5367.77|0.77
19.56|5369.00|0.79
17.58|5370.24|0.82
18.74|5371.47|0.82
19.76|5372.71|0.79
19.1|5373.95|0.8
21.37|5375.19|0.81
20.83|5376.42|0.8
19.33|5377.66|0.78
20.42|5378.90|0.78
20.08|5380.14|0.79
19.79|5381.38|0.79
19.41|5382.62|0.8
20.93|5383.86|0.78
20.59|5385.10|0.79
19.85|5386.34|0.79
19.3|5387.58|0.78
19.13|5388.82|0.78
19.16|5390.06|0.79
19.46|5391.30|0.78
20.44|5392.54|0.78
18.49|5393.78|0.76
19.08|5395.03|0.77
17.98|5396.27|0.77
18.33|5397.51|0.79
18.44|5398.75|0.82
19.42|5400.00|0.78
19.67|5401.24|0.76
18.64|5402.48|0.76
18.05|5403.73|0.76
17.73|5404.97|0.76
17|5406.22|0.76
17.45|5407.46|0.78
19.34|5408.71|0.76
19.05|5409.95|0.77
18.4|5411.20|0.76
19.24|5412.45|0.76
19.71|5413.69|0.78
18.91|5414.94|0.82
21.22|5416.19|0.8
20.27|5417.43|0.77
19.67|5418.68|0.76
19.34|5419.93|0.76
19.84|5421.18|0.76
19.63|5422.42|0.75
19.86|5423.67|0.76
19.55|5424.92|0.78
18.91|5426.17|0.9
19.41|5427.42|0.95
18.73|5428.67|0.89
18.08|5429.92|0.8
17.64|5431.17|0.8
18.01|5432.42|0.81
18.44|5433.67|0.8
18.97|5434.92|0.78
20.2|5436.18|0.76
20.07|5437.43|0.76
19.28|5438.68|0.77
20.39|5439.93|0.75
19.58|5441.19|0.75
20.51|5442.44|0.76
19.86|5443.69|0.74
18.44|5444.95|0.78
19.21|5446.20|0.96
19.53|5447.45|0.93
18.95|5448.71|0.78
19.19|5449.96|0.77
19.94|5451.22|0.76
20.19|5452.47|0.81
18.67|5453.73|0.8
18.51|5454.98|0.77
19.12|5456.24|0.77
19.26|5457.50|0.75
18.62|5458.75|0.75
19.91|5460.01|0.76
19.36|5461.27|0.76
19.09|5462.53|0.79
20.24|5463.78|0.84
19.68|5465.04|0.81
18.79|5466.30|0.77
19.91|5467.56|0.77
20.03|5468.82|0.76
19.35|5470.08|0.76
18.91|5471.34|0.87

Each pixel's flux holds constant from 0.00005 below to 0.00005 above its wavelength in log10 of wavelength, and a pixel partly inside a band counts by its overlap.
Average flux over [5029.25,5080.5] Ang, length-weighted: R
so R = 19.1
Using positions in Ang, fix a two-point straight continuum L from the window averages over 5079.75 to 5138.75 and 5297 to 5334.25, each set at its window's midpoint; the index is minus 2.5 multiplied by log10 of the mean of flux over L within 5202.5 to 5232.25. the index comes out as 0.03 mag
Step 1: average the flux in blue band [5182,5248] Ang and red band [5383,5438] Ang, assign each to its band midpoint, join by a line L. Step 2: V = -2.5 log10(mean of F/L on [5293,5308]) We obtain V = -0.04 mag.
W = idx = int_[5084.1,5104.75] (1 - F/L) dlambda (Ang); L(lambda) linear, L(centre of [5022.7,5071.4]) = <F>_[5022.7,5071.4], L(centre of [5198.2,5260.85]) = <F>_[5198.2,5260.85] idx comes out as 0.7 Ang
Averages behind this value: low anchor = 19.2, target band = 18.5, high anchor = 18.7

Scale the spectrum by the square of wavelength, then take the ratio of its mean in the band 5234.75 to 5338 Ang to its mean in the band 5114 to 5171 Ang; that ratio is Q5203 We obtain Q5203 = 1.1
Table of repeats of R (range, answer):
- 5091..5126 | 18.3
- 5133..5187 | 17.3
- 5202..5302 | 18.6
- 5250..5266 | 18.5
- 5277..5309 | 19.5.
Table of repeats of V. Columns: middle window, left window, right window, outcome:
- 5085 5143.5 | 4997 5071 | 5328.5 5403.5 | 0.149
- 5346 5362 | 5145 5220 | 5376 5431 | -0.070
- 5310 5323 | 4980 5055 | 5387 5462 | -0.031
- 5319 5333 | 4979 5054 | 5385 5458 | 0.050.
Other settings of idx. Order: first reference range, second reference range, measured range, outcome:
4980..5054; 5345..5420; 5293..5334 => 0.6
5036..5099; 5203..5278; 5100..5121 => 0.5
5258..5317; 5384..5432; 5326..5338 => 0.1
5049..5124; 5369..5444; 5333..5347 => 0.0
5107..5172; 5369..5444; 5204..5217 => 0.2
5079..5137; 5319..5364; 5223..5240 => 0.3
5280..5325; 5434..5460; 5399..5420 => 0.5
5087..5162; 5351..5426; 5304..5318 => -0.9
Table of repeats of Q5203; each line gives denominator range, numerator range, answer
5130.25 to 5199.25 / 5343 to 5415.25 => 1.20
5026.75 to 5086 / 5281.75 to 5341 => 1.13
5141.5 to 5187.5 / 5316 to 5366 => 1.20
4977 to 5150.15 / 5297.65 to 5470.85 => 1.13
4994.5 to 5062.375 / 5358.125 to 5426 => 1.05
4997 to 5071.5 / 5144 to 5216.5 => 0.89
